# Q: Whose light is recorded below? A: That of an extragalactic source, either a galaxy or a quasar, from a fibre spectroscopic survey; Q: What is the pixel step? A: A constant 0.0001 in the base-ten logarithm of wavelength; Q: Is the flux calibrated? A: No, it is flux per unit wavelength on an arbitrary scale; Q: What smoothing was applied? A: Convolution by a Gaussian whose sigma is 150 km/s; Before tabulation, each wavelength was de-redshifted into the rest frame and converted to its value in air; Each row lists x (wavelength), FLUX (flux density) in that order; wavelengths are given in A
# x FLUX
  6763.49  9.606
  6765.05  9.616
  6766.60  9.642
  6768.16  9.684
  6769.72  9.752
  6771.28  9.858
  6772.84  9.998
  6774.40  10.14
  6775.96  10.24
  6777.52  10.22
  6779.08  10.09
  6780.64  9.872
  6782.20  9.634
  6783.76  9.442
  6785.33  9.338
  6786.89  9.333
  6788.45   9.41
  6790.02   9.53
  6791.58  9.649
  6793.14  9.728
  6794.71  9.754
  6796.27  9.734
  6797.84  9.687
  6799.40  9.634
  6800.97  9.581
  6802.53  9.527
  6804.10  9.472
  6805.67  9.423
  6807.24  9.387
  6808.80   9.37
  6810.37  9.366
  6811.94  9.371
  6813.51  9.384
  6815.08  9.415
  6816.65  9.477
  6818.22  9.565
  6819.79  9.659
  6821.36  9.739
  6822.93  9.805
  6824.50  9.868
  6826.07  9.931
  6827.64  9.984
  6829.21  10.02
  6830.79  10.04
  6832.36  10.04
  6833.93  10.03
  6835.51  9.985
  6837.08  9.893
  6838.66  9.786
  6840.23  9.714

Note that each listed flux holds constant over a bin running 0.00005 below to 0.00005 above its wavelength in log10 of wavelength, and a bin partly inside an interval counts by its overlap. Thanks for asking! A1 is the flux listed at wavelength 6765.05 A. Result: 9.616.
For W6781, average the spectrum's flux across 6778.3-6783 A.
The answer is 9.87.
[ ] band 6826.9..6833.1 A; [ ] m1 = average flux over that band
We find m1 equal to 10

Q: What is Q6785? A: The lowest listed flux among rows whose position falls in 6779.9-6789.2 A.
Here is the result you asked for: 9.333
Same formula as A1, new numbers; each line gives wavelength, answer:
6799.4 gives 9.634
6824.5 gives 9.868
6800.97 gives 9.581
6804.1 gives 9.472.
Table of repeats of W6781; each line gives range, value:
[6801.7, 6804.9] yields 9.5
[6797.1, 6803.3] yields 9.62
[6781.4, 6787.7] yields 9.44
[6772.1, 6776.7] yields 10.1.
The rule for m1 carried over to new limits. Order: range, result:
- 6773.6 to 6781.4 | 10.1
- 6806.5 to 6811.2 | 9.38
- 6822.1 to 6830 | 9.93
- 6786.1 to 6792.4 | 9.49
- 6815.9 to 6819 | 9.52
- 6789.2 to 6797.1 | 9.67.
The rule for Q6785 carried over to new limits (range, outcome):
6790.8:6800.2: 9.634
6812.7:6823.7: 9.384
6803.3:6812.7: 9.366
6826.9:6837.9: 9.893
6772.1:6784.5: 9.442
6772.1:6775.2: 9.998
